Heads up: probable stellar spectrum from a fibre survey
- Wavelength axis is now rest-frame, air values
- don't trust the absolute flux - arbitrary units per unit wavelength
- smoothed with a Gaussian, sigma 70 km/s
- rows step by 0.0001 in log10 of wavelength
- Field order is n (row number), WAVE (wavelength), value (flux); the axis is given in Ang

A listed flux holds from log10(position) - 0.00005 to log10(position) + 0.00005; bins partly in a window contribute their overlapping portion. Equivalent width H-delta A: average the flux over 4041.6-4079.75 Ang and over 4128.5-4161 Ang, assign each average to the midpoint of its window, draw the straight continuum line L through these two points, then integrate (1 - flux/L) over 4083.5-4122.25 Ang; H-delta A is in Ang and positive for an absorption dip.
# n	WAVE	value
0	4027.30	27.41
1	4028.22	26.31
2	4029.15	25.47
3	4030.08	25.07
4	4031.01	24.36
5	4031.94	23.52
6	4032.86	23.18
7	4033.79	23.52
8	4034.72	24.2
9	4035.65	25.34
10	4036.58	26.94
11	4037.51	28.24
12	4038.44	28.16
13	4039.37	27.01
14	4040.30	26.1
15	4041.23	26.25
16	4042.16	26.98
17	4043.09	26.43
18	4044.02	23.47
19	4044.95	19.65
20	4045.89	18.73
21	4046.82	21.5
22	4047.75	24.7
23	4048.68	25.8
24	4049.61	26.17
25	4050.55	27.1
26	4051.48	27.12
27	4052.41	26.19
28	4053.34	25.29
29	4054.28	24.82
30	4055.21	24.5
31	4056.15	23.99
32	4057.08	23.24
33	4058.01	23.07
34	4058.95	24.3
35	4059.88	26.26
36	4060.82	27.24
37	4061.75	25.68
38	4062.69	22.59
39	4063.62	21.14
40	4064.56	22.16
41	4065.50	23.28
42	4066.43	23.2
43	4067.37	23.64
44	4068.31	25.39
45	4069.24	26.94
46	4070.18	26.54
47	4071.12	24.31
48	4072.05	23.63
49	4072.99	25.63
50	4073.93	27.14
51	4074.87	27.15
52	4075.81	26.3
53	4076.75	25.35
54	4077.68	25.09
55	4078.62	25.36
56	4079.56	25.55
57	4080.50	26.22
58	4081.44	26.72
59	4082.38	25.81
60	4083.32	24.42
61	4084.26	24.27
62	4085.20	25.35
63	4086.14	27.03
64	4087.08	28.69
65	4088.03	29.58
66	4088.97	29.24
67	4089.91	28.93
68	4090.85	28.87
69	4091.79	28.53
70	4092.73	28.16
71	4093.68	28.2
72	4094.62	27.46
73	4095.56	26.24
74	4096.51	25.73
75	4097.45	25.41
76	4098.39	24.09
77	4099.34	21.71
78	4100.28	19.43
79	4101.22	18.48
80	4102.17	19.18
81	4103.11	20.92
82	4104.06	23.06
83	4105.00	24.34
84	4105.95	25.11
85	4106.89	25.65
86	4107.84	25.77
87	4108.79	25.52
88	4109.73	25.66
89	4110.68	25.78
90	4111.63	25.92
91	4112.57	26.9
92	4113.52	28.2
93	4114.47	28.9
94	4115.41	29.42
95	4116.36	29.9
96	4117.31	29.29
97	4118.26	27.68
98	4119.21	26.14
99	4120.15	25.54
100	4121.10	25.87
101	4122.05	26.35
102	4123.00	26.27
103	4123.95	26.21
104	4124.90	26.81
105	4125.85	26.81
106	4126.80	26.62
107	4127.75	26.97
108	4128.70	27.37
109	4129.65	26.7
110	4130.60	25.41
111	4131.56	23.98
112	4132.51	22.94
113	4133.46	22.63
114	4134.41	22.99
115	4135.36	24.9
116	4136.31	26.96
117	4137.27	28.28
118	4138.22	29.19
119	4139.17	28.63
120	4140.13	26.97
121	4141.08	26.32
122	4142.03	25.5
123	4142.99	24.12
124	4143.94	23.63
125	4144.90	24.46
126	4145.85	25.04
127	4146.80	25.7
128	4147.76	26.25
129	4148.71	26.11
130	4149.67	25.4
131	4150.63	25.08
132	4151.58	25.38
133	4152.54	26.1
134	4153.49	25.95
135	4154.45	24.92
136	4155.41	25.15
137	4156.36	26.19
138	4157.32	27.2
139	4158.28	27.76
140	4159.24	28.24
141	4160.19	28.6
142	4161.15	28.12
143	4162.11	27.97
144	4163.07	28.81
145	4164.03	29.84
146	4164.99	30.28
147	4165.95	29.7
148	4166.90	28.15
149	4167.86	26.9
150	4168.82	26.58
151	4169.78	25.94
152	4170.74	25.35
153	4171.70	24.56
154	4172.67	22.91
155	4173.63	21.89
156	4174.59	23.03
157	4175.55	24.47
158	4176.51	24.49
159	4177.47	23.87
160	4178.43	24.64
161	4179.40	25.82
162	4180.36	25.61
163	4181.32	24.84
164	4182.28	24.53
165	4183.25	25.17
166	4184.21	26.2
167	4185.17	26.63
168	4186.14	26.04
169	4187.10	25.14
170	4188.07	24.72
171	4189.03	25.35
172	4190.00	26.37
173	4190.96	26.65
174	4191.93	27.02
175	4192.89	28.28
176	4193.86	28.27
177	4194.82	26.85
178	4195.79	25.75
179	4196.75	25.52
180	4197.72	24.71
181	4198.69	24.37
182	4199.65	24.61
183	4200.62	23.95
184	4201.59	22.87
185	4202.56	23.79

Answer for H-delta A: -1.07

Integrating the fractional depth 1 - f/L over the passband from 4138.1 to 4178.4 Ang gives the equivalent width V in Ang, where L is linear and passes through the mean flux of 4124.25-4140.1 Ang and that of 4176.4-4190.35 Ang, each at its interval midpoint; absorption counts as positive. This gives -0.7 Ang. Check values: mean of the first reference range 26.1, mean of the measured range 26.2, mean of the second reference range 25.3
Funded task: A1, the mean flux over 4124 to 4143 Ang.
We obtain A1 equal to 26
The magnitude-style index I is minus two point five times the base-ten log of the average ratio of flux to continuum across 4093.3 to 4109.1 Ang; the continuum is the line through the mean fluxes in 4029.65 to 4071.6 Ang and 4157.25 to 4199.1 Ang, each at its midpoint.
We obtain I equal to 0.06 mag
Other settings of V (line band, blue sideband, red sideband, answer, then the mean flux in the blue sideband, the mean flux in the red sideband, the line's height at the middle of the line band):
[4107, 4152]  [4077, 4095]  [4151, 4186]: 0.6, 27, 26.2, 26.6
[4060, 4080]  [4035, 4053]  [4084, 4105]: 0.3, 25.4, 25.4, 25.4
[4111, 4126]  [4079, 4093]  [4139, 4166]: -0.2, 27.1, 26.6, 26.9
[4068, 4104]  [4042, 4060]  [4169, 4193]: -1.4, 24.4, 25.1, 24.6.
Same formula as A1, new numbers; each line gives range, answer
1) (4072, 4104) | 25.6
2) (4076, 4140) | 26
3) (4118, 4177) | 26.1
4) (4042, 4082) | 24.8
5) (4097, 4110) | 23.1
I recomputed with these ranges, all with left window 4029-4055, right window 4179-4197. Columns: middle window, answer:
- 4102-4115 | 0.01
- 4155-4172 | -0.07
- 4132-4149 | 0.01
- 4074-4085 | -0.02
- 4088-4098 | -0.10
